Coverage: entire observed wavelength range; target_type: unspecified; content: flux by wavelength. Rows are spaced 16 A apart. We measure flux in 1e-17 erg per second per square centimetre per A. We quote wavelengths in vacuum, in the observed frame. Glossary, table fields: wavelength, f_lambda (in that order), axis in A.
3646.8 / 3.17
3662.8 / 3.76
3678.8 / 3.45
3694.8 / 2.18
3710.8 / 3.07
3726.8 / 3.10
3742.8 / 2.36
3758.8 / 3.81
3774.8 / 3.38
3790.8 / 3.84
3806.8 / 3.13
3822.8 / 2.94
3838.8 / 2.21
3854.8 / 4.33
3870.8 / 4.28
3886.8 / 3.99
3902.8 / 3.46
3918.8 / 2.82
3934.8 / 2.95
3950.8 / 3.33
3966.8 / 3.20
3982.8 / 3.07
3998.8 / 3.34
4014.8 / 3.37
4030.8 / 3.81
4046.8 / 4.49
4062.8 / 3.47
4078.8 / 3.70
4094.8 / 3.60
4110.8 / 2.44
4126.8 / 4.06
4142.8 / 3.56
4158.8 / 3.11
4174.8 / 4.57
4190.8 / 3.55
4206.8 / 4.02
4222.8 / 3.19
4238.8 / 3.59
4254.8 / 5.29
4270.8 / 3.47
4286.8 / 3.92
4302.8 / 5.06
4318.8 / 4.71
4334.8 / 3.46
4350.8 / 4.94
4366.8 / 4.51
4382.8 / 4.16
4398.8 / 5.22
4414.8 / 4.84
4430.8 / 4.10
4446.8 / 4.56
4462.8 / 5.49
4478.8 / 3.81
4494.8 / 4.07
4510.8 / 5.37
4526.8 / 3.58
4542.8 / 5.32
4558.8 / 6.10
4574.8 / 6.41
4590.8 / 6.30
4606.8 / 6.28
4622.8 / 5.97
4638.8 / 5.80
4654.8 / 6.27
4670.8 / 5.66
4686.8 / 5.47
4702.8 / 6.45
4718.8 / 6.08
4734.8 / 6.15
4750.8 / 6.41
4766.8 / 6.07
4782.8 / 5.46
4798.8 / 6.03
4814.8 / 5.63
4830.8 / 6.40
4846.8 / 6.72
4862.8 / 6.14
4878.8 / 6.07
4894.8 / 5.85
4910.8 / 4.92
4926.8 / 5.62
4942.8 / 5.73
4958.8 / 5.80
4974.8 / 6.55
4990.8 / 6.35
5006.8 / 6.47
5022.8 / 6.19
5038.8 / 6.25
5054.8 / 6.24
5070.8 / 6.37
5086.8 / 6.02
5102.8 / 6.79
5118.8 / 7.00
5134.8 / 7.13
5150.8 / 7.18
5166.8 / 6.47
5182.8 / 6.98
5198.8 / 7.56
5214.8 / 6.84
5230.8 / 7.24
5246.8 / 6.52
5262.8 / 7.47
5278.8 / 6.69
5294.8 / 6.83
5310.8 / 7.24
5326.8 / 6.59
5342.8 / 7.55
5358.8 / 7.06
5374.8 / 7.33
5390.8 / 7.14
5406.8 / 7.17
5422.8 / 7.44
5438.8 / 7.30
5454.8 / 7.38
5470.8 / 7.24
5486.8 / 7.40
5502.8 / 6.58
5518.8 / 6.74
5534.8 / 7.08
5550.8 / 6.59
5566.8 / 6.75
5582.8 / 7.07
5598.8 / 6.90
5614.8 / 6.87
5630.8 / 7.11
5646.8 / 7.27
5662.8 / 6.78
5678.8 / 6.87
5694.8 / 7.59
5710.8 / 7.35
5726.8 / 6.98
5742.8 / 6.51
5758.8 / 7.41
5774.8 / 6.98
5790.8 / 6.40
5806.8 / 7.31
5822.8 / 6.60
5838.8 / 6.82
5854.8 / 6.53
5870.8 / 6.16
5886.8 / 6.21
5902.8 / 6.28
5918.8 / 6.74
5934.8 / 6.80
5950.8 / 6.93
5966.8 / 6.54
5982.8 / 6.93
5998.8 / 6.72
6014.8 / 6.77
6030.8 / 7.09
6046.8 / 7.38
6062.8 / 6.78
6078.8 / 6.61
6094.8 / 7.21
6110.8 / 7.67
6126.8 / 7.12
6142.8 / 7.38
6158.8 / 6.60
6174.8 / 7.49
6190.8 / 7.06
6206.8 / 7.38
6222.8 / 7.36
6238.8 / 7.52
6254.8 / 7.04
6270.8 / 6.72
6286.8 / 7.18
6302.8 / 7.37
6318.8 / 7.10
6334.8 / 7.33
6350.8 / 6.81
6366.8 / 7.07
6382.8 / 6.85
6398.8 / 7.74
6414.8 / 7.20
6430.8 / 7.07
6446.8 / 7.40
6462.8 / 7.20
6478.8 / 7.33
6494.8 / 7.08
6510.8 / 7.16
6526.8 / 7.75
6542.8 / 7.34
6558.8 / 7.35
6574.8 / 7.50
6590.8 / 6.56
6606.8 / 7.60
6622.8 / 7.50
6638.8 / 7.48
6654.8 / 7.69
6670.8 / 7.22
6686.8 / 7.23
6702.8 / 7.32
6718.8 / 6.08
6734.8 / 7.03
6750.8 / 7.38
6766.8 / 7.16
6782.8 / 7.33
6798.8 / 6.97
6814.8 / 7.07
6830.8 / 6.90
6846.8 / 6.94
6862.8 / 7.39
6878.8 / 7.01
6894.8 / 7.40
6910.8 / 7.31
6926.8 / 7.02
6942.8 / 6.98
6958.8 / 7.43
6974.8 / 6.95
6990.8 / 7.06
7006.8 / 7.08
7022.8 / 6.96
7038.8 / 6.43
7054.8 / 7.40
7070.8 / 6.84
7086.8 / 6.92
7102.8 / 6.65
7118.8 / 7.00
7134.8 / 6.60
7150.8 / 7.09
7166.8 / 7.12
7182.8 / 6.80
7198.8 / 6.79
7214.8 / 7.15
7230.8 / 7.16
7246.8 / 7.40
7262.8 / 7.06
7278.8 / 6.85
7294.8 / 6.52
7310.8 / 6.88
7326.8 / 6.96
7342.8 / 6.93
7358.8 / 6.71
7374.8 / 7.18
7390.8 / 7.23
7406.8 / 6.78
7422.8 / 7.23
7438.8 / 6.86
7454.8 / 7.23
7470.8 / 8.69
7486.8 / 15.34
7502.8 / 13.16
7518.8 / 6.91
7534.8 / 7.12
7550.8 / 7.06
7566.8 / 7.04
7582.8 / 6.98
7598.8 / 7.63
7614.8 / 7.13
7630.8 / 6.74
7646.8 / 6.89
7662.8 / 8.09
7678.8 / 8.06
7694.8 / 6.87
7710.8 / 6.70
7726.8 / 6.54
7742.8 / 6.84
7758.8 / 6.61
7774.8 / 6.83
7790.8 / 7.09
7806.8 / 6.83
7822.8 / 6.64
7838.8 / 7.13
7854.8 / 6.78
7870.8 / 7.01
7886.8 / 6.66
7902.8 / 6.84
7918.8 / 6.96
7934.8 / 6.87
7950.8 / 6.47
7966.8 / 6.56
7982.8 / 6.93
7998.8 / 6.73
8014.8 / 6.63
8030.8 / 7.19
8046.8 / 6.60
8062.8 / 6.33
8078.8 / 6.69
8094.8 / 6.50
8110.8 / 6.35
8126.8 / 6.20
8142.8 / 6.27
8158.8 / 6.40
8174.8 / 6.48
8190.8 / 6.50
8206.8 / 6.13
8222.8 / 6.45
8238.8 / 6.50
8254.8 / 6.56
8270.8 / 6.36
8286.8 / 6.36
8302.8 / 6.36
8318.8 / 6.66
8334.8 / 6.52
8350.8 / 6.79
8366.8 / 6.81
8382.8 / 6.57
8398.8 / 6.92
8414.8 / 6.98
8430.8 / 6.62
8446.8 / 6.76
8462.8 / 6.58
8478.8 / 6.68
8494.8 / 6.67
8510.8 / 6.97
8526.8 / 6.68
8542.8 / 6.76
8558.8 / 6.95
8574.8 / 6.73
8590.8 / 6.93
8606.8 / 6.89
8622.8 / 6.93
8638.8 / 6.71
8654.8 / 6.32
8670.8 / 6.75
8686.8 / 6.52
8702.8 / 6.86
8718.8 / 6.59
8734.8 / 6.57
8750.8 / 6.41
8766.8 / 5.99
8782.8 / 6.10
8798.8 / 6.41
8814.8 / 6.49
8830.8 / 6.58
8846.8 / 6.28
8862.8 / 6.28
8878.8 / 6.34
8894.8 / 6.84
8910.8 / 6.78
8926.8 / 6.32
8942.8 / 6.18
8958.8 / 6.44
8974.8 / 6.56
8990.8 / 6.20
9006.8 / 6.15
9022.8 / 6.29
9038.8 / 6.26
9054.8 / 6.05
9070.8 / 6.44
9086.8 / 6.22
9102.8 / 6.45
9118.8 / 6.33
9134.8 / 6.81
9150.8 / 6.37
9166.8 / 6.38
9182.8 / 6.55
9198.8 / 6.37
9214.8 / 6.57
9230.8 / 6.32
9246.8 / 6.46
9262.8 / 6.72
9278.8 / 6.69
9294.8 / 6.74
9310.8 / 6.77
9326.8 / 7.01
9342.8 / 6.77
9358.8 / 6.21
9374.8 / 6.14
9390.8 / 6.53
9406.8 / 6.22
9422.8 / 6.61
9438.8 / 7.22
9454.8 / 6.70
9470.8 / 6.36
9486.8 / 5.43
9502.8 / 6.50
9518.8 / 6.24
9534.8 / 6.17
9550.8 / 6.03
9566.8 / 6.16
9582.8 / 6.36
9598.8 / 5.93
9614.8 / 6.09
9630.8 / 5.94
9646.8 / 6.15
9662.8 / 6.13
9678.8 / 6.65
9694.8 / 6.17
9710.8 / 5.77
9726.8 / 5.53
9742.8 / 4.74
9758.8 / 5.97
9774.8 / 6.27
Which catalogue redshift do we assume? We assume 0.14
